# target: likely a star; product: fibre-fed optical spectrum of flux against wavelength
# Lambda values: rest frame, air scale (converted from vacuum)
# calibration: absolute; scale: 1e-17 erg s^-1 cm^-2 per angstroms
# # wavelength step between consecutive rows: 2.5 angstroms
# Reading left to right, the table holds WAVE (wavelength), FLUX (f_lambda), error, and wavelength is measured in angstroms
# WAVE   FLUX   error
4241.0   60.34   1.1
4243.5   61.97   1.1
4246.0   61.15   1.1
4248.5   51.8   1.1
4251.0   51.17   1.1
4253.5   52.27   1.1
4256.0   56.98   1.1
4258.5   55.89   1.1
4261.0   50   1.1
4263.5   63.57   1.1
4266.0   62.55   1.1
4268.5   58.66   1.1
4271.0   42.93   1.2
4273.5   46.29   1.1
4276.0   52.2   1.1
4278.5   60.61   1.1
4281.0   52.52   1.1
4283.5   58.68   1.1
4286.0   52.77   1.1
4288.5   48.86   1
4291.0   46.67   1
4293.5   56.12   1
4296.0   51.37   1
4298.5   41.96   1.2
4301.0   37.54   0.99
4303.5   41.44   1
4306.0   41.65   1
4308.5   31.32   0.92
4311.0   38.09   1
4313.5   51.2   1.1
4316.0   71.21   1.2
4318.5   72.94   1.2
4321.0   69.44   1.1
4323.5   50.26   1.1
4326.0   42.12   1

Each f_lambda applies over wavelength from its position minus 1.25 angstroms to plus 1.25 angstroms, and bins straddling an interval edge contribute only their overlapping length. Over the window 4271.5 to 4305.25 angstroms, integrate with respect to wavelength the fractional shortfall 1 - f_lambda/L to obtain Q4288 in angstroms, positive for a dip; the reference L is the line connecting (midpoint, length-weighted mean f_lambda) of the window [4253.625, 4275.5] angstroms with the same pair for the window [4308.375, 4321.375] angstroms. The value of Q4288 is 3.7 angstroms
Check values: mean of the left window 54.4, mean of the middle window 49.5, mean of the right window 56.9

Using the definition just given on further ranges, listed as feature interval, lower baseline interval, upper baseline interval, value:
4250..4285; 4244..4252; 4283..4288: 0.2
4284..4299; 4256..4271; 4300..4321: 0.6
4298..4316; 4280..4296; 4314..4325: 5.2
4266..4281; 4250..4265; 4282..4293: 0.1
